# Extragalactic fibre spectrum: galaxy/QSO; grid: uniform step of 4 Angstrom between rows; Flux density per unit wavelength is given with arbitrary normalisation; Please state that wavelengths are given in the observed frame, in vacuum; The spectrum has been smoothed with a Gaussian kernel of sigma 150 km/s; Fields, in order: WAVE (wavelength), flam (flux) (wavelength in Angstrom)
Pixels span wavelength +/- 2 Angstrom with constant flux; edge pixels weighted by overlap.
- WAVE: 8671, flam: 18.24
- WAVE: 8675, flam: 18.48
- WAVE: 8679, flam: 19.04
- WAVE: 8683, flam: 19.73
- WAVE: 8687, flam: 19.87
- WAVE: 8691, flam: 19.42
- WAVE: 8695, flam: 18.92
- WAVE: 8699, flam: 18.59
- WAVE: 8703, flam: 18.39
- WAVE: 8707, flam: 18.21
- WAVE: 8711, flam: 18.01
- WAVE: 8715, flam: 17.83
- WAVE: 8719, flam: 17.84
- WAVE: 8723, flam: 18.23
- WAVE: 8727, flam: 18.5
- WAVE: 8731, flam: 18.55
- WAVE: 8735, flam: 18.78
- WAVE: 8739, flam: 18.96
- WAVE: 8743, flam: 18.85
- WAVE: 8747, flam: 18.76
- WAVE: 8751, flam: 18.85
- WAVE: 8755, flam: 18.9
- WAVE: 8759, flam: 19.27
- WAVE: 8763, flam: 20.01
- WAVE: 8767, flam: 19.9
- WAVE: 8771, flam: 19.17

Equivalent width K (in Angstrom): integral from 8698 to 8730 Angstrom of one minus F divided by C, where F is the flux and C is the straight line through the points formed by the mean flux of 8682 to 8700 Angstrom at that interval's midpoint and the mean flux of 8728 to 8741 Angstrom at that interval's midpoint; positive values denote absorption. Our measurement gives 1.4 Angstrom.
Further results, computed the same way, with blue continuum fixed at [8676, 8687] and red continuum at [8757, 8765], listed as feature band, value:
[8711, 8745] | 1.95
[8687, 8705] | 0.45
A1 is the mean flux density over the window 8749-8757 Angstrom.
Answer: 18.9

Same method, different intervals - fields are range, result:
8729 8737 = 18.7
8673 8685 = 19.1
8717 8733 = 18.3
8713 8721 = 17.8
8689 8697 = 19.2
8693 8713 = 18.4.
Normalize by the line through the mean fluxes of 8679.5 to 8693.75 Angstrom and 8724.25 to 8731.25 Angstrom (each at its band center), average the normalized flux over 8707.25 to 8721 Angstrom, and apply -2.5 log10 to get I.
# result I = 0.05 mag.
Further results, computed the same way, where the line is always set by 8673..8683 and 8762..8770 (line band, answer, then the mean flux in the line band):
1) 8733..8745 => 0.04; 18.9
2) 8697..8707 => 0.04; 18.4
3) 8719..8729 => 0.07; 18.3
